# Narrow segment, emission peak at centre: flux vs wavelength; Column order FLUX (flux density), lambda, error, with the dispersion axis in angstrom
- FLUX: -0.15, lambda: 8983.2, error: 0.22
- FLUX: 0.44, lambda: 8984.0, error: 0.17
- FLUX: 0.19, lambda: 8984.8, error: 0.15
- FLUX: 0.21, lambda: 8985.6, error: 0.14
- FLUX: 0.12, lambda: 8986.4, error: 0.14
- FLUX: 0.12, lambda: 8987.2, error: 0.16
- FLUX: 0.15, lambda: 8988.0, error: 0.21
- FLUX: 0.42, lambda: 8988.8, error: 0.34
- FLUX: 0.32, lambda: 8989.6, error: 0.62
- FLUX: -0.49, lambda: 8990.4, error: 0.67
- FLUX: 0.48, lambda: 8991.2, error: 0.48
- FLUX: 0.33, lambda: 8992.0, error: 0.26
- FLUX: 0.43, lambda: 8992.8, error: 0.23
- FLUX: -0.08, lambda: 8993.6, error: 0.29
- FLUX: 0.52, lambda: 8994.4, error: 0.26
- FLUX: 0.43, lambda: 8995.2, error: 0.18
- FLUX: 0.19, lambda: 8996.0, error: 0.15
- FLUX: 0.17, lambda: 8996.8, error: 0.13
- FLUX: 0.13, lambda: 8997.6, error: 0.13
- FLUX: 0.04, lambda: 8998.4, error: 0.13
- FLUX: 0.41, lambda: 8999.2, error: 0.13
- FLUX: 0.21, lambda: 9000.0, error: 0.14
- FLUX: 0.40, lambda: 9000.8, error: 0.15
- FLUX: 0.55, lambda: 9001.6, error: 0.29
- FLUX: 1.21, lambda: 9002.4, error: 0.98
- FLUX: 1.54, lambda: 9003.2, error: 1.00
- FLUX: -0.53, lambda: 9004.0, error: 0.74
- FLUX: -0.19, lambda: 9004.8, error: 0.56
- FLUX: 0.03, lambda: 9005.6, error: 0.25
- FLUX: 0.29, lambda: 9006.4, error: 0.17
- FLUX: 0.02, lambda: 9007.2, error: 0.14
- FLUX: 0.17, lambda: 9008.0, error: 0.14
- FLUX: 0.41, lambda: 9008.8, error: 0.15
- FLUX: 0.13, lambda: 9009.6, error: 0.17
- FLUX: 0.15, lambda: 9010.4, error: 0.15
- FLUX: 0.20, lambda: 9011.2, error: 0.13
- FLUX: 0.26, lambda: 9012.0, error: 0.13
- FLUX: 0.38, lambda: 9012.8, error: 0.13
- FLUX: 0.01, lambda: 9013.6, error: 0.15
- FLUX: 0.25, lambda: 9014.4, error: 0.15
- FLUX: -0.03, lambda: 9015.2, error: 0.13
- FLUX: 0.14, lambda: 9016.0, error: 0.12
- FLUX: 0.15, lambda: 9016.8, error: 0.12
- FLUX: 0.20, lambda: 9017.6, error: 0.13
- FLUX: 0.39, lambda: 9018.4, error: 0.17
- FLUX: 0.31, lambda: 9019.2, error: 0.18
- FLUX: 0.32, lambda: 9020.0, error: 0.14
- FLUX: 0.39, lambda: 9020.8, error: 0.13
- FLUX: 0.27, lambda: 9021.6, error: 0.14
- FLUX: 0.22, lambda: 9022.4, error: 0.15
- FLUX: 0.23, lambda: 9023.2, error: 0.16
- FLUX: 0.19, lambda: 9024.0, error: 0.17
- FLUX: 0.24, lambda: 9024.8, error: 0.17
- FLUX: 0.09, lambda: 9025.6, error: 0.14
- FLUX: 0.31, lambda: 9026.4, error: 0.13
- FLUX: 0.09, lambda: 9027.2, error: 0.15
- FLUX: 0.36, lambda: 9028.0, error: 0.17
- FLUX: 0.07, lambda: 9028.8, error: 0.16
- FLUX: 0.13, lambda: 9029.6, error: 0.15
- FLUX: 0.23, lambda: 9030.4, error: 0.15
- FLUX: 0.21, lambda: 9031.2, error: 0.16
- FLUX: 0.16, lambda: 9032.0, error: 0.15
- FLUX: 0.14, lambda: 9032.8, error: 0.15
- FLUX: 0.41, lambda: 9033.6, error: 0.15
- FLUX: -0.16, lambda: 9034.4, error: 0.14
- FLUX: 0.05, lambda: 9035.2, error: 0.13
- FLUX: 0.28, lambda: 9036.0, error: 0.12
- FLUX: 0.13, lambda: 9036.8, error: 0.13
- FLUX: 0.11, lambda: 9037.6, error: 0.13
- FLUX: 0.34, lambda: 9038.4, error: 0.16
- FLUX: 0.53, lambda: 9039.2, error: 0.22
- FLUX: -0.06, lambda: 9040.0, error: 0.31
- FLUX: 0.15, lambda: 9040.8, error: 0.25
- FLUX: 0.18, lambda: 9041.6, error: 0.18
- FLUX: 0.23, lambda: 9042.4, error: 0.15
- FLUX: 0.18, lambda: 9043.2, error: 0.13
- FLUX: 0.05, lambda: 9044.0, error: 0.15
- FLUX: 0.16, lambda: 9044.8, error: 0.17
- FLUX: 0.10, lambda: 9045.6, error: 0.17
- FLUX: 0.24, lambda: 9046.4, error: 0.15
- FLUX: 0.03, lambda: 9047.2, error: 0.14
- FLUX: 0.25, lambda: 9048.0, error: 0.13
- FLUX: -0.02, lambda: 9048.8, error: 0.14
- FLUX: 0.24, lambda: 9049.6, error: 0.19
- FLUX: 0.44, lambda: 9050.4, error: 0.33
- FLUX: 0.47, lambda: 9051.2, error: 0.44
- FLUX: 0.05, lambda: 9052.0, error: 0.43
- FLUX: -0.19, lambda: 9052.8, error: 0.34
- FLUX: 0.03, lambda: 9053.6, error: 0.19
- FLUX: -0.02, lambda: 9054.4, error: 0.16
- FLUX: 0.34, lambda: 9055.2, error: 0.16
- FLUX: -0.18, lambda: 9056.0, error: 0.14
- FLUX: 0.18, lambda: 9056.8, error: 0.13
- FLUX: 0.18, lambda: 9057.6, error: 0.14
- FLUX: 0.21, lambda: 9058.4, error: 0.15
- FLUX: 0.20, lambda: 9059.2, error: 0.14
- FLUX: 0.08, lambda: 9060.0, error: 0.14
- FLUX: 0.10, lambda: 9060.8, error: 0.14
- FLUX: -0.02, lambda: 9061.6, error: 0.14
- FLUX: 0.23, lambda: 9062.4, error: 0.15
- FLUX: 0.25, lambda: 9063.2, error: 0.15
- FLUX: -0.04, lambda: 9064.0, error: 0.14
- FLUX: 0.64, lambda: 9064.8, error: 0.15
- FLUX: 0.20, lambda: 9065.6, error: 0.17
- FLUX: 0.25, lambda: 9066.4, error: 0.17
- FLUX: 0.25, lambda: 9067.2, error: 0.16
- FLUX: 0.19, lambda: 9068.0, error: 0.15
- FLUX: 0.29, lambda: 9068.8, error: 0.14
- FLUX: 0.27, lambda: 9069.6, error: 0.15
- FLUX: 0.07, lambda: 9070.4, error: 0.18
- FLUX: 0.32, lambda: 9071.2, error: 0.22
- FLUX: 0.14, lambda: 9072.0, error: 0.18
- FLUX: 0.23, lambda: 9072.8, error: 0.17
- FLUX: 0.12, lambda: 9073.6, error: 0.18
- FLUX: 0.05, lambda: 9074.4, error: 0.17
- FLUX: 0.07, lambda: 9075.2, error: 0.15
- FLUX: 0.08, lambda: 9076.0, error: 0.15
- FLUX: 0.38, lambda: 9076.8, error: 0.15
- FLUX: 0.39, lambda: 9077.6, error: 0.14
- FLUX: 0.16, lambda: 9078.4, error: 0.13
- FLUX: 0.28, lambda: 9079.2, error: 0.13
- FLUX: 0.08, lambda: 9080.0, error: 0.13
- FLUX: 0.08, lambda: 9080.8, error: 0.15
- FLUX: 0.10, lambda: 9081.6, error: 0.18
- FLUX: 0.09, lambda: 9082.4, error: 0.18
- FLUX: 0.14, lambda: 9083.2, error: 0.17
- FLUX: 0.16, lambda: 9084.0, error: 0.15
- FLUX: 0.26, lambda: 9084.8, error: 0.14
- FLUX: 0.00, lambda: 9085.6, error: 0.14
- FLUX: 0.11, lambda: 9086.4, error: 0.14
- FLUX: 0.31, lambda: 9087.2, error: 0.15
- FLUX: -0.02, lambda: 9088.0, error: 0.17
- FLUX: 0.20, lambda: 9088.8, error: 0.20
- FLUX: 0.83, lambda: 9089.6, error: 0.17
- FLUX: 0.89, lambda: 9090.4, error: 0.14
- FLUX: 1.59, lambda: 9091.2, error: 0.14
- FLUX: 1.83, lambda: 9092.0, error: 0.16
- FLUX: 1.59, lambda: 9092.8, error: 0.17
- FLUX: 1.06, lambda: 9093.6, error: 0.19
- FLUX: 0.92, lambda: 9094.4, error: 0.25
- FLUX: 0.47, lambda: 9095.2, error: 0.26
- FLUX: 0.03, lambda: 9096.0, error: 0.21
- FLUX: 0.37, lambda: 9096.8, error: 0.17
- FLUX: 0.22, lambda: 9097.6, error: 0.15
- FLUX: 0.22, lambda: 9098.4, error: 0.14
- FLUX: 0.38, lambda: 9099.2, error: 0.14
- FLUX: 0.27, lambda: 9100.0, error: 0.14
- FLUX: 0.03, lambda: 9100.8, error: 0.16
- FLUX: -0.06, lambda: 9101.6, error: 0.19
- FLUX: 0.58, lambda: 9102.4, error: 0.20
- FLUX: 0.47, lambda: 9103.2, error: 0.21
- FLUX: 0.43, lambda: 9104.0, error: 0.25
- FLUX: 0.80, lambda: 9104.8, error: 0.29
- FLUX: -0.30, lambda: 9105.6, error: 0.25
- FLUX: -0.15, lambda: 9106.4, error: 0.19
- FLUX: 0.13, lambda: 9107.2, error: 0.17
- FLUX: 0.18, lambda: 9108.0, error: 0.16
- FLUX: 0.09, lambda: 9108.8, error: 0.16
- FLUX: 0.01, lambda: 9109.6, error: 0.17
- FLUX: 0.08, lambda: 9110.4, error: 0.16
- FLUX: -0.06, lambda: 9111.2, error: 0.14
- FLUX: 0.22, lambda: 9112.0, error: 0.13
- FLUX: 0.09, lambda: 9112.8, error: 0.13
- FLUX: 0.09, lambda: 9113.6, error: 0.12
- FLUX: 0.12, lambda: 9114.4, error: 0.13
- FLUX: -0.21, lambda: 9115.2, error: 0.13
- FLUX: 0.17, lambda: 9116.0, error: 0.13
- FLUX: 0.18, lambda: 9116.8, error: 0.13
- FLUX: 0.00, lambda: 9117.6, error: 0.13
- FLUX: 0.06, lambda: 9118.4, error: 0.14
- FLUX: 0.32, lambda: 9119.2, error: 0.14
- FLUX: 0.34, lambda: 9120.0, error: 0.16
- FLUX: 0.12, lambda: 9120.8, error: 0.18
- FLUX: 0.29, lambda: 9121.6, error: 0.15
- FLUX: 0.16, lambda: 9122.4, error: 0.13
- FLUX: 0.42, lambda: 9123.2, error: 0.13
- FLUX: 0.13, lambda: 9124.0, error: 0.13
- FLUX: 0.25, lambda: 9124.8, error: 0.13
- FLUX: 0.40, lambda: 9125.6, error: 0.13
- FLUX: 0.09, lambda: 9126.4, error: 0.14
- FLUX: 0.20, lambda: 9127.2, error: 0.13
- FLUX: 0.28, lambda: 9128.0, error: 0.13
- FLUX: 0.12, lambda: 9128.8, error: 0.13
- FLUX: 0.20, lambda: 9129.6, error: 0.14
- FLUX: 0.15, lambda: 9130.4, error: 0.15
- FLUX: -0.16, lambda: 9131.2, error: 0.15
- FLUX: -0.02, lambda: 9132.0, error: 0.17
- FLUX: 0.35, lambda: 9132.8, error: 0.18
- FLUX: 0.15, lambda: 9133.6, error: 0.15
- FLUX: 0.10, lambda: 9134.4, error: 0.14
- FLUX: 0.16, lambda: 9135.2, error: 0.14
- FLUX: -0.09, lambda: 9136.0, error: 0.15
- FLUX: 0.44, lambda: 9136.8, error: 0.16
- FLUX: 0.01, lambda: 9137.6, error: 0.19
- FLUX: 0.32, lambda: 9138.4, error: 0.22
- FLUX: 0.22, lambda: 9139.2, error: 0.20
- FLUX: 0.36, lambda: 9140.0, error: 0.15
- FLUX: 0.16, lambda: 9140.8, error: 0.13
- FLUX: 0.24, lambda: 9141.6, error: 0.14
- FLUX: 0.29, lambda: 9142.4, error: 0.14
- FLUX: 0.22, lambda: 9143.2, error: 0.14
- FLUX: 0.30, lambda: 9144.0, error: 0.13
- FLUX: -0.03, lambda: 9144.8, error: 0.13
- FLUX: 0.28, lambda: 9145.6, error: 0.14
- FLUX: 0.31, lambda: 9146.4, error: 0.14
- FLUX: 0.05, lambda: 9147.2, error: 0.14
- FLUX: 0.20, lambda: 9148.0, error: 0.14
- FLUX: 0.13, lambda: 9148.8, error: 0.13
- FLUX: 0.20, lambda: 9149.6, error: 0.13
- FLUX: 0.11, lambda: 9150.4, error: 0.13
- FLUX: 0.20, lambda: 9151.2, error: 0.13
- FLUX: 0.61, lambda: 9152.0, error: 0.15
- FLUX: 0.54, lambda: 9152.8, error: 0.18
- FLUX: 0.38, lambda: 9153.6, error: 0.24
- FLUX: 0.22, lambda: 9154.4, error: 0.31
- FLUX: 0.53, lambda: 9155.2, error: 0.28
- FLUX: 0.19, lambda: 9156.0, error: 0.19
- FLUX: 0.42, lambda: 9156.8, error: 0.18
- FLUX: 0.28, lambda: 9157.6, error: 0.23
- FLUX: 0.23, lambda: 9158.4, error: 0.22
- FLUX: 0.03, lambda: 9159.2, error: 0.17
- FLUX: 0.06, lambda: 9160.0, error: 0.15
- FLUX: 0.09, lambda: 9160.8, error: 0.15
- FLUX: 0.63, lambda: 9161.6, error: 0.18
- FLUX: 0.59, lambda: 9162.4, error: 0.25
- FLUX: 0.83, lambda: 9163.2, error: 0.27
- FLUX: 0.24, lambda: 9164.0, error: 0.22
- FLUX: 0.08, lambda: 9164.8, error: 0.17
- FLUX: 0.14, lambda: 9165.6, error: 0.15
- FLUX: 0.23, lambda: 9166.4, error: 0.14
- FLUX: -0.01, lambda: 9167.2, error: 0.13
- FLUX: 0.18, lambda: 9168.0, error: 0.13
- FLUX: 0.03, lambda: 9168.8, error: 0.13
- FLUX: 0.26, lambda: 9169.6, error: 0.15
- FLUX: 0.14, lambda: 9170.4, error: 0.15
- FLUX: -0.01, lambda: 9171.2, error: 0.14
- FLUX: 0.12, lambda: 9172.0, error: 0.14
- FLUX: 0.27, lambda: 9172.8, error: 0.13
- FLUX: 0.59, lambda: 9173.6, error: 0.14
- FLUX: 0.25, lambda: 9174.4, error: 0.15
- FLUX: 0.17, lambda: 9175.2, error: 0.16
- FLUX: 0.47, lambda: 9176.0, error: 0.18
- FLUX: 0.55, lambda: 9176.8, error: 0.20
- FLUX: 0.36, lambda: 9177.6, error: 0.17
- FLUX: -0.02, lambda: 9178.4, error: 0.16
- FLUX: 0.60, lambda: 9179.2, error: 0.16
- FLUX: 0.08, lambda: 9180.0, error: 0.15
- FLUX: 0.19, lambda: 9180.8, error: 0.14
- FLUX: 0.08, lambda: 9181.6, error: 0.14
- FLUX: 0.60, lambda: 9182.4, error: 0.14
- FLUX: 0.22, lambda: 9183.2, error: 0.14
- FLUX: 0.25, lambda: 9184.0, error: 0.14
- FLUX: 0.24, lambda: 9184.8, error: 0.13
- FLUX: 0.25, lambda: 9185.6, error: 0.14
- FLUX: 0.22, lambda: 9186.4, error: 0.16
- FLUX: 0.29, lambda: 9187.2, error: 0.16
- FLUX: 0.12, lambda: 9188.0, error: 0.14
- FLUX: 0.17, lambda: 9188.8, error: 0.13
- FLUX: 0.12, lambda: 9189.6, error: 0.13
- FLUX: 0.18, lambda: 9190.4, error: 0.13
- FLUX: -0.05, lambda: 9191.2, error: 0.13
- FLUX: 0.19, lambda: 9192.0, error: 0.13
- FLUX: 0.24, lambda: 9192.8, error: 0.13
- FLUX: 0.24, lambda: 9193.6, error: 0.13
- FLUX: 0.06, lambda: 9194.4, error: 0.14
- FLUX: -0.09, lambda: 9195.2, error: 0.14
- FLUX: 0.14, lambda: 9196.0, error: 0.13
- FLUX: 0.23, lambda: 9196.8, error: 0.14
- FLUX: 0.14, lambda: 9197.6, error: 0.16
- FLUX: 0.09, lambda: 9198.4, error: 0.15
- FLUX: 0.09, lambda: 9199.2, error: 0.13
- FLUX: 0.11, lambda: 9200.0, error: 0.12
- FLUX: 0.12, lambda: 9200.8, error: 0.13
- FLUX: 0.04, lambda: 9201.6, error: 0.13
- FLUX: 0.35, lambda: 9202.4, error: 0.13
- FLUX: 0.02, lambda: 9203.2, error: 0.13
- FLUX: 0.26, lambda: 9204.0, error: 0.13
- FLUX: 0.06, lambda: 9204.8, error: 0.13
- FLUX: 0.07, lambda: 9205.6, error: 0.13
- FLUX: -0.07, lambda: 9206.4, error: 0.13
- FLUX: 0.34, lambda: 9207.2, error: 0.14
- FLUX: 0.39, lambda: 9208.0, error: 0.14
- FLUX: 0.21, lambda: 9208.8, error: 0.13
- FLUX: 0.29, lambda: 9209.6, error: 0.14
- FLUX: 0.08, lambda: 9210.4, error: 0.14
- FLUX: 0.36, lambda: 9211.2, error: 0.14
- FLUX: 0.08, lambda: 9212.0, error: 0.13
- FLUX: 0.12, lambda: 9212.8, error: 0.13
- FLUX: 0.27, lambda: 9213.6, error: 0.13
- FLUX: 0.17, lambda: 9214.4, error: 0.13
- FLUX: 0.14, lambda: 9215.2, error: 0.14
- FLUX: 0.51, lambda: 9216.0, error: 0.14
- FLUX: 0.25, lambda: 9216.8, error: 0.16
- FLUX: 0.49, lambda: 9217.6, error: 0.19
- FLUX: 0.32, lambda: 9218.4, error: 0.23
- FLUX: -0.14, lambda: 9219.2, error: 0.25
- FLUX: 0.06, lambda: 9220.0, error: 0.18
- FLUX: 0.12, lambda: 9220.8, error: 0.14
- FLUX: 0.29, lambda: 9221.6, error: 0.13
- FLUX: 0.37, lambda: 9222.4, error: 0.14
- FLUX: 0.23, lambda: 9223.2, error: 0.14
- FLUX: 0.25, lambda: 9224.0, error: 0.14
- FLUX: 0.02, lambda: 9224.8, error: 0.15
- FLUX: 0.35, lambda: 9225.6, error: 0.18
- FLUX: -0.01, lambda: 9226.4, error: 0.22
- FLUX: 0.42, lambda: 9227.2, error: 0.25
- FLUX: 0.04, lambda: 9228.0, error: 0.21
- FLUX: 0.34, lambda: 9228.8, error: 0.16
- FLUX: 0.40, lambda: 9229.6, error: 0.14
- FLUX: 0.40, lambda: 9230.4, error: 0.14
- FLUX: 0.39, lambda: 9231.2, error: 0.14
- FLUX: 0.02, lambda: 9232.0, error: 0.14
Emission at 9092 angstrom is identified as H-beta 4861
